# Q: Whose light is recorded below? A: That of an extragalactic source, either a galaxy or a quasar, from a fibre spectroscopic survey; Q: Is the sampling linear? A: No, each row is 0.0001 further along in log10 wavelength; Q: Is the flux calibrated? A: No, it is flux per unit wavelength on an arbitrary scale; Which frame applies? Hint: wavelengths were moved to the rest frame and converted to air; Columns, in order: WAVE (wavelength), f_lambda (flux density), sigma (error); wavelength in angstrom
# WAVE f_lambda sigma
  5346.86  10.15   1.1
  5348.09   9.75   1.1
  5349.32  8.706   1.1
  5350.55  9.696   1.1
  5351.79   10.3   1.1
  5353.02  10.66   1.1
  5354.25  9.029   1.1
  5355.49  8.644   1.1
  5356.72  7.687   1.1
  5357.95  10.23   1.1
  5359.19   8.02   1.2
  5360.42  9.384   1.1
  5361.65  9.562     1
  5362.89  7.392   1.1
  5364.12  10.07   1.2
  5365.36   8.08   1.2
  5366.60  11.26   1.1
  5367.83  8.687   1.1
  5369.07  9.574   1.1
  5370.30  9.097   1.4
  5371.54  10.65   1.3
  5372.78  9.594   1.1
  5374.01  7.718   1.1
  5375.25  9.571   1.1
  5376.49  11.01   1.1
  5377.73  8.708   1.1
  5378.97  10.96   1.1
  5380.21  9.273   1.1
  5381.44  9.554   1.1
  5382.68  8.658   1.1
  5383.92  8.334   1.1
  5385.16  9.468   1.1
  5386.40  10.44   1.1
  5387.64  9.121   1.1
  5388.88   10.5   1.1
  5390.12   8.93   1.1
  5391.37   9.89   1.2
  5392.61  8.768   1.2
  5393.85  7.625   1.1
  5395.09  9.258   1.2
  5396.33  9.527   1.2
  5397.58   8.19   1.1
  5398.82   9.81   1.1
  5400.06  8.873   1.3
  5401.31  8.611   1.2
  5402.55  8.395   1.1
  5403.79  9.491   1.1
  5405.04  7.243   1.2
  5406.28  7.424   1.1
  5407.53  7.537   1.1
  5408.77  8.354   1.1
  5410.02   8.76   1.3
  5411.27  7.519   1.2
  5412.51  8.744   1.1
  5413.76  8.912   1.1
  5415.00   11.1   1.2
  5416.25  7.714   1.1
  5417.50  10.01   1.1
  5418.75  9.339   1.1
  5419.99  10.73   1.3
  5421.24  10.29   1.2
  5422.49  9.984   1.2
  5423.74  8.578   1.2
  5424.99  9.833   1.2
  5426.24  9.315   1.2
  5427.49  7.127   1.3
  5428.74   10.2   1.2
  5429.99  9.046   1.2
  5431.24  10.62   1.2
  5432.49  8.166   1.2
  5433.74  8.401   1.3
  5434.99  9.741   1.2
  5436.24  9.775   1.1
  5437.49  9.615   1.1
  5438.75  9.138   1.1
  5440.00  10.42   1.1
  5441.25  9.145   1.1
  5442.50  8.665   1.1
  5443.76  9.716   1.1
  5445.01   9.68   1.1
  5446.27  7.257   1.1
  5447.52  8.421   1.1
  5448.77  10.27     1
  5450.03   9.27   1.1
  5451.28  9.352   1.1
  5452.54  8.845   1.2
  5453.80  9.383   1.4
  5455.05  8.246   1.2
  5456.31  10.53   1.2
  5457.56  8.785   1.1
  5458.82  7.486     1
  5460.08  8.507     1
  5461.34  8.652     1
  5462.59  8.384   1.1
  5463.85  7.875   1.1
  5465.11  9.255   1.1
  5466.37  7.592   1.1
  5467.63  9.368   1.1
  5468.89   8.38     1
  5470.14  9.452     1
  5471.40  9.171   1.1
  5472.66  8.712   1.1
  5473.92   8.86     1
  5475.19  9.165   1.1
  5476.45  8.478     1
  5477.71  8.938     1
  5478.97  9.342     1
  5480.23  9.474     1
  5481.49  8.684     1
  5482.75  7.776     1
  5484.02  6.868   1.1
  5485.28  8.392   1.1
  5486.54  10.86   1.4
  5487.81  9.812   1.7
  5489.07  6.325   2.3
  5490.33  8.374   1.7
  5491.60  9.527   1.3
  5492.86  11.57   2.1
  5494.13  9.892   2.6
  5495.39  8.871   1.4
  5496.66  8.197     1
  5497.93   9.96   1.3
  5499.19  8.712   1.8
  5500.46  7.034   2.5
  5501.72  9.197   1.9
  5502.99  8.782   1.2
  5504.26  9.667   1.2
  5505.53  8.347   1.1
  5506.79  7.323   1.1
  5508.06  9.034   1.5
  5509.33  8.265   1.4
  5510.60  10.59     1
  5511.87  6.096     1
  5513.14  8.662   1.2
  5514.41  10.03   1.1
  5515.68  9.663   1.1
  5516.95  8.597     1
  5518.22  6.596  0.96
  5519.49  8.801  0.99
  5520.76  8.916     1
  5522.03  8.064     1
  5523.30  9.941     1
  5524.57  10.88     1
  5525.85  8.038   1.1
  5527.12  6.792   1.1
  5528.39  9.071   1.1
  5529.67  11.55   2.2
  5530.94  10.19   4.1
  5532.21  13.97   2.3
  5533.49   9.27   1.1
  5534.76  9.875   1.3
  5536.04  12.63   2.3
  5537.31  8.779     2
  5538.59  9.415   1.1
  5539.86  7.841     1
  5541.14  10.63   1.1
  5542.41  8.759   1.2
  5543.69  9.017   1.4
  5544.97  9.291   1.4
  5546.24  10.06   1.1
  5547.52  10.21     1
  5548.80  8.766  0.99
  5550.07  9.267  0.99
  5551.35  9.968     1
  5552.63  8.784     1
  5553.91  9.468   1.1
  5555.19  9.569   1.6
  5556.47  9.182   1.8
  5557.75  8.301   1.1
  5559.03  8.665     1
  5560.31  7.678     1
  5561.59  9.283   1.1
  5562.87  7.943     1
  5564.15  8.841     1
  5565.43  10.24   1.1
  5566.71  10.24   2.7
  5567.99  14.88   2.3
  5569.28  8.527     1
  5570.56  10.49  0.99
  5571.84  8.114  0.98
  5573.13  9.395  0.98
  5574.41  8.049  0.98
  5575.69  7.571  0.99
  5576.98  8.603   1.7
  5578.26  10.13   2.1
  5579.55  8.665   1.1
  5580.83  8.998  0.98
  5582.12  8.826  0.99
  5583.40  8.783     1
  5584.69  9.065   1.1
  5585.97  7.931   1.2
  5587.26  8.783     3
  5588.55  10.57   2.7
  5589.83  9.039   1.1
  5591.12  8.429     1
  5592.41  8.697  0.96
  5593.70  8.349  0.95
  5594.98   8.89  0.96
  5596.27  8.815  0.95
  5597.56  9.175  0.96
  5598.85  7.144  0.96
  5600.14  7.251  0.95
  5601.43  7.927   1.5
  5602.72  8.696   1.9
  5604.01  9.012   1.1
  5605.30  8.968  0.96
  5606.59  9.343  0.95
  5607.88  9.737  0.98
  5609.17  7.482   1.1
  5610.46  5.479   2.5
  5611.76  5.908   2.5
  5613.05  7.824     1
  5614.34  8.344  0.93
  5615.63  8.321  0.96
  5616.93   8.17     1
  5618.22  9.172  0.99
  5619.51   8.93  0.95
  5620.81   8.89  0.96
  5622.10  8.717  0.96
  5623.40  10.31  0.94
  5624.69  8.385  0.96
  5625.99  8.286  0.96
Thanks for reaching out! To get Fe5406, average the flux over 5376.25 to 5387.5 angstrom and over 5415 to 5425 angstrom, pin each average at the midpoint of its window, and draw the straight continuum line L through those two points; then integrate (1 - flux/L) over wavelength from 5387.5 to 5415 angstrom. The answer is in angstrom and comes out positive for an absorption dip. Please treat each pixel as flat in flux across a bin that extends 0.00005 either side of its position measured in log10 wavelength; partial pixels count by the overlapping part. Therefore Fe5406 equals 2.4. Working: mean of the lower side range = 9.54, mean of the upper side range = 9.63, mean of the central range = 8.75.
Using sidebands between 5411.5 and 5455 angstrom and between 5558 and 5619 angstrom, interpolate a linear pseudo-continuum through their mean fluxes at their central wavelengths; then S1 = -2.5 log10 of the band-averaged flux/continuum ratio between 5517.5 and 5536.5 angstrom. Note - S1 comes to -0.08 mag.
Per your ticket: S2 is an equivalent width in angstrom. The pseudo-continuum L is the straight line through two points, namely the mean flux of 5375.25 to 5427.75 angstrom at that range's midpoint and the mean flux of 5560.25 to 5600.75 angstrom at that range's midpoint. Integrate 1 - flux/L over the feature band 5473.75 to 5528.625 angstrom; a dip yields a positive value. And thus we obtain 1.6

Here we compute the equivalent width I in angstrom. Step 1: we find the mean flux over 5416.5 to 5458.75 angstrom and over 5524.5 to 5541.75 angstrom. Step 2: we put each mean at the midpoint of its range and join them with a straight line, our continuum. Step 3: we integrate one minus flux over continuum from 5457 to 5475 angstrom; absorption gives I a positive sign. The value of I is 1.6 angstrom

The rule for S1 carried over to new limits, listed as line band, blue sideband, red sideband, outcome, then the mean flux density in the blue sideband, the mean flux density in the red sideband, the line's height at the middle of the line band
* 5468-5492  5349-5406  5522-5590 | 0.07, 9.21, 9.4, 9.32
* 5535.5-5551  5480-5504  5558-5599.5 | -0.07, 8.86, 9.02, 8.95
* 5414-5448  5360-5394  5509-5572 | 0.01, 9.38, 9.39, 9.38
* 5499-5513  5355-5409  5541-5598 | 0.08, 9.08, 9.16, 9.14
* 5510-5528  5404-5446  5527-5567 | 0.09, 9.1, 9.51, 9.42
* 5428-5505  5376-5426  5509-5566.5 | 0.03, 9.13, 9.27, 9.2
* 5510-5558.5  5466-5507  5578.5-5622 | -0.08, 8.85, 8.49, 8.7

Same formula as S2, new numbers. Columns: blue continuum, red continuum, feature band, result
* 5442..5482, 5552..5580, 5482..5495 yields 0.0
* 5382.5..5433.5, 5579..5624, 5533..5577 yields -3.7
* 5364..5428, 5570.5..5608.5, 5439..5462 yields 0.0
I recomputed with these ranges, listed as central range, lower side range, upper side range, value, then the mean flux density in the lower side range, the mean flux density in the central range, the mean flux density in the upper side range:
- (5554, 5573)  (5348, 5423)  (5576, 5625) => -1.65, 9.18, 9.42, 8.57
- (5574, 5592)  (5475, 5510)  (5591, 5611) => -0.85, 8.81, 8.83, 8.35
